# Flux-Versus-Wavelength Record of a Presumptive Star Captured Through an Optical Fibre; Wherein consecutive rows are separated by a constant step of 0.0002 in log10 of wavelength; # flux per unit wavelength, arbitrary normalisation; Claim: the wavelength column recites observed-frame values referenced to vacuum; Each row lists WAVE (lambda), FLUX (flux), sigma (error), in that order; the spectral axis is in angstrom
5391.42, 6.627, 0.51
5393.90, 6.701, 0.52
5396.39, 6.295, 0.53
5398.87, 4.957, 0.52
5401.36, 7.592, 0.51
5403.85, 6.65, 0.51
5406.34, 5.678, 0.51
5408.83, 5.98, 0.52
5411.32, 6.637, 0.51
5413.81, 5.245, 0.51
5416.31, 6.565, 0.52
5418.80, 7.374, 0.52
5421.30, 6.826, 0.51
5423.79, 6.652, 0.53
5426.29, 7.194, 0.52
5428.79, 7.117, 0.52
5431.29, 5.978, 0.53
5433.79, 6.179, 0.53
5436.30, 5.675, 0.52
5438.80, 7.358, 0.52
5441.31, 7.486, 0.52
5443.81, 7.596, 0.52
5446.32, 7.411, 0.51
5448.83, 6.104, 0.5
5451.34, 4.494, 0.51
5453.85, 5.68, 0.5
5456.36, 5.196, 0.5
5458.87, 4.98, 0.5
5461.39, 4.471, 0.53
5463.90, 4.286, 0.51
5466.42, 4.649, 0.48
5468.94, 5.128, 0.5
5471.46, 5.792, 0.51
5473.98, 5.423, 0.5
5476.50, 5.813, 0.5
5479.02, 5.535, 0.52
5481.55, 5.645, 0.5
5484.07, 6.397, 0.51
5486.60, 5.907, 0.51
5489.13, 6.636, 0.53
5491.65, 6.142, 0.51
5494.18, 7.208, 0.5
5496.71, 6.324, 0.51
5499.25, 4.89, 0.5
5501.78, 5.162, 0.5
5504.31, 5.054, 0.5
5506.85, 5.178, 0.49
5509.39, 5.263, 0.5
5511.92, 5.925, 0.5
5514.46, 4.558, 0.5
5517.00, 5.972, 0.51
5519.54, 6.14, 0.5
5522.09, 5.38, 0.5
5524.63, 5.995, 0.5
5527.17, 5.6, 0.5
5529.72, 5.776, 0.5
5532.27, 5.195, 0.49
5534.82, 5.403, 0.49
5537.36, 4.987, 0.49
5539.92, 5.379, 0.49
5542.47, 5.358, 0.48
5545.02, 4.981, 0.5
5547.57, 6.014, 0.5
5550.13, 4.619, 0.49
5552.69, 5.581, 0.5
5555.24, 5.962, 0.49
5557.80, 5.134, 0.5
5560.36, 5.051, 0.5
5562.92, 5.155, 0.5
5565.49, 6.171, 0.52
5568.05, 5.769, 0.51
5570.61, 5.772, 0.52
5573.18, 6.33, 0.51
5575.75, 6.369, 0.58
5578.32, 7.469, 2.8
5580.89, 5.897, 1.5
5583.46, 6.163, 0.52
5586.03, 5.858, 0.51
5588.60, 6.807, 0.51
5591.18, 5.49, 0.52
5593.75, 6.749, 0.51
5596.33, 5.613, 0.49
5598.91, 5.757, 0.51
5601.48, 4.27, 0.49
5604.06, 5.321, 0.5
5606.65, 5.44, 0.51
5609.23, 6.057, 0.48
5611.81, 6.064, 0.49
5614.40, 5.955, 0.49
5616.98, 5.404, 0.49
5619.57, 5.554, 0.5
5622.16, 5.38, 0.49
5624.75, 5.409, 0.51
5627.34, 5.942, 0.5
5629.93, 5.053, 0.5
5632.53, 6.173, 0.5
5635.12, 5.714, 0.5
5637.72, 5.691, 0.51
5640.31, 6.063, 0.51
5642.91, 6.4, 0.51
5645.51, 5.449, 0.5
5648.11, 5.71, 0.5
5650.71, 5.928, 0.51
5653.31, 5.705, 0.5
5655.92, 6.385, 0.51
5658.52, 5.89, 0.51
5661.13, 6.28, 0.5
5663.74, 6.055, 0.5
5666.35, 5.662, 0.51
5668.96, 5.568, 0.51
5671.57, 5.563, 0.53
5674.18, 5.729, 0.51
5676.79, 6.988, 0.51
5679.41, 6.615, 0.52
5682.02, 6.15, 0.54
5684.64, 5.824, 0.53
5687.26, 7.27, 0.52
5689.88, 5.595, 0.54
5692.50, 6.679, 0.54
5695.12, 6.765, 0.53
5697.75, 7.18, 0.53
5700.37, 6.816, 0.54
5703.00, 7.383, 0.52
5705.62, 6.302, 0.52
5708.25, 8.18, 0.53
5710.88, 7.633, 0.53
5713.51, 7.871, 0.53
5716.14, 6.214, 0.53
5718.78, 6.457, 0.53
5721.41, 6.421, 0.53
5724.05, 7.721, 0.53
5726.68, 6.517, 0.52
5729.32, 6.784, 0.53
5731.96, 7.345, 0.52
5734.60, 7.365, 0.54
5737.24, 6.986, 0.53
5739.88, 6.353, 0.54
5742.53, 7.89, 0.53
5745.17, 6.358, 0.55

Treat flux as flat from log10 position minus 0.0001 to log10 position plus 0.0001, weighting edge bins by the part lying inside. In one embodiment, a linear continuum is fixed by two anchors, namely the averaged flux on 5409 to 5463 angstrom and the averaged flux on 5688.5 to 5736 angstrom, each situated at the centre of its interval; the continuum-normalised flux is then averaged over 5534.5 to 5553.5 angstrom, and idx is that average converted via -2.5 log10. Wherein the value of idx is 0.23 mag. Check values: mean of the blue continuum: 6.28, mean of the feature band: 5.28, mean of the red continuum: 6.96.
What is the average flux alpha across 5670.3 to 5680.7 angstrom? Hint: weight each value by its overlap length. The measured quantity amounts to 6.23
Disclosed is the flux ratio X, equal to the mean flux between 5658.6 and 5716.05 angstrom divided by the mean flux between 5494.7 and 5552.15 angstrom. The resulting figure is 1.2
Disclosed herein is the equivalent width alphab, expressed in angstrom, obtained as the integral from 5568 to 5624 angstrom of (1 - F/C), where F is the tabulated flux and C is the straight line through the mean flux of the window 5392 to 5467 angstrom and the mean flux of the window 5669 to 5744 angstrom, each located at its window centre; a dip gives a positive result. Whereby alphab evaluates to 5.7 angstrom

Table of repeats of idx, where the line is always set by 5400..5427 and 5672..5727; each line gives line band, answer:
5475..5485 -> 0.14 mag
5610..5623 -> 0.18 mag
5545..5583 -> 0.15 mag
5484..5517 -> 0.16 mag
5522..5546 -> 0.22 mag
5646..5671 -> 0.15 mag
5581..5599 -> 0.10 mag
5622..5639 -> 0.19 mag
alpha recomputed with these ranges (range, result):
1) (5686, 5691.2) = 6.43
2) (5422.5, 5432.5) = 6.74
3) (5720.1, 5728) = 6.89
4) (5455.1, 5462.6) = 4.89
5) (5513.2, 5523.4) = 5.51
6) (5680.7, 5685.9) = 5.99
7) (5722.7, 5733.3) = 7.09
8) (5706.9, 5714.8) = 7.89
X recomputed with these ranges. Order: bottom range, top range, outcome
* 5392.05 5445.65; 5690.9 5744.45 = 1.07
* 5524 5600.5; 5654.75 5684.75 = 1.06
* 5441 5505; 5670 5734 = 1.18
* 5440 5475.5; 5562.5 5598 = 1.09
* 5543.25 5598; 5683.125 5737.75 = 1.18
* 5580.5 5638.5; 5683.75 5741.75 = 1.21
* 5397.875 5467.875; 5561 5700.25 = 0.97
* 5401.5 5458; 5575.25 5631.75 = 0.90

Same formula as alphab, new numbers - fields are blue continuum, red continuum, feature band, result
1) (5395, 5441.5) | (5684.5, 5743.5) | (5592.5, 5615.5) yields 3.69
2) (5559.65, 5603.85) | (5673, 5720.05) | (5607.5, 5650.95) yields 3.56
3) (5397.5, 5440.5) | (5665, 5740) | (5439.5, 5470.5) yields 3.99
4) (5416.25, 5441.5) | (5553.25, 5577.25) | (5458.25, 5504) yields 5.62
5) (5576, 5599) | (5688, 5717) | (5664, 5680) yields 1.86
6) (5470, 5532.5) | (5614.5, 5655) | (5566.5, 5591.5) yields -2.18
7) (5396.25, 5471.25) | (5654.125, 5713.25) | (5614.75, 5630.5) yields 2.21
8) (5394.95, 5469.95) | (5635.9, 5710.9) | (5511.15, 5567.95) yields 6.66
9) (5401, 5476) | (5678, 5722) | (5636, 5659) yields 2.56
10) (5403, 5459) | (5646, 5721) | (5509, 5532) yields 2.80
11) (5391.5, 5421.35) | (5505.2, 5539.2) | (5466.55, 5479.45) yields 0.87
